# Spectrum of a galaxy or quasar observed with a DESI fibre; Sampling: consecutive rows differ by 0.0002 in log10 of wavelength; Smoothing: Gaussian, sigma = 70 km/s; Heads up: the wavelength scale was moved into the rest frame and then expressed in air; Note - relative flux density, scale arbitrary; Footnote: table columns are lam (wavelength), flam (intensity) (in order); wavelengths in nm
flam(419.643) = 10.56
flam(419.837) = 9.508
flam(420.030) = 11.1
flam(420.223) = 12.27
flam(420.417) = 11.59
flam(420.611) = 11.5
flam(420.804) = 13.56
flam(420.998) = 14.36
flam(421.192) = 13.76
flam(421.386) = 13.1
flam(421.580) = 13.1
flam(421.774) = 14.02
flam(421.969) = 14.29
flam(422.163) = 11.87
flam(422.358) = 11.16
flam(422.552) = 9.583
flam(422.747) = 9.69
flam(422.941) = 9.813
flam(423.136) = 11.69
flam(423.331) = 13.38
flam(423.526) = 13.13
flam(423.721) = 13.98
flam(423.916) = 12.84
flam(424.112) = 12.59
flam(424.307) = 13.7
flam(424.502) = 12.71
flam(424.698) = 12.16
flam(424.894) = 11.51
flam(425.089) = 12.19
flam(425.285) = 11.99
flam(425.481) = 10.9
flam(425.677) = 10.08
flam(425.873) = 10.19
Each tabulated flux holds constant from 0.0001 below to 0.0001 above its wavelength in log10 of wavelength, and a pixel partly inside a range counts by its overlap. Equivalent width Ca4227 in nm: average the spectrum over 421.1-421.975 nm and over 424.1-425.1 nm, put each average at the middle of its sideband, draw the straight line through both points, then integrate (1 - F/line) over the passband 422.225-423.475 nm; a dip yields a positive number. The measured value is 0.20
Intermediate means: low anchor 13.6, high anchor 12.5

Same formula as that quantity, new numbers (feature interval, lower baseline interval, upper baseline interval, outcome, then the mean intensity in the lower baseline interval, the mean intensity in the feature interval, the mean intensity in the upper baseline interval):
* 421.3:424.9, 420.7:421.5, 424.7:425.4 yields 0.12 nm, 13.7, 12.3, 11.9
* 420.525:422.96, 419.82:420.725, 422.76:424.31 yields -0.11 nm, 11.4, 12.4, 12.4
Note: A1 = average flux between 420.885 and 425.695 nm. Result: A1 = 12.3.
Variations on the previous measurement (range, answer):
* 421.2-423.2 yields 11.9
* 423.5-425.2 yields 12.7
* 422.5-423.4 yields 10.8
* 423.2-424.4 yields 13.2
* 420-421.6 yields 12.8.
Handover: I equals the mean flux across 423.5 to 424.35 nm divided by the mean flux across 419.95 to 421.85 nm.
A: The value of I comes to 1.03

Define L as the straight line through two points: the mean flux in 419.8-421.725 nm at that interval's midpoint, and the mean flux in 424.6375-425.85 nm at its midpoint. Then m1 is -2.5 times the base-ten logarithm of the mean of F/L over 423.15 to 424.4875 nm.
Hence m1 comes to -0.12 mag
